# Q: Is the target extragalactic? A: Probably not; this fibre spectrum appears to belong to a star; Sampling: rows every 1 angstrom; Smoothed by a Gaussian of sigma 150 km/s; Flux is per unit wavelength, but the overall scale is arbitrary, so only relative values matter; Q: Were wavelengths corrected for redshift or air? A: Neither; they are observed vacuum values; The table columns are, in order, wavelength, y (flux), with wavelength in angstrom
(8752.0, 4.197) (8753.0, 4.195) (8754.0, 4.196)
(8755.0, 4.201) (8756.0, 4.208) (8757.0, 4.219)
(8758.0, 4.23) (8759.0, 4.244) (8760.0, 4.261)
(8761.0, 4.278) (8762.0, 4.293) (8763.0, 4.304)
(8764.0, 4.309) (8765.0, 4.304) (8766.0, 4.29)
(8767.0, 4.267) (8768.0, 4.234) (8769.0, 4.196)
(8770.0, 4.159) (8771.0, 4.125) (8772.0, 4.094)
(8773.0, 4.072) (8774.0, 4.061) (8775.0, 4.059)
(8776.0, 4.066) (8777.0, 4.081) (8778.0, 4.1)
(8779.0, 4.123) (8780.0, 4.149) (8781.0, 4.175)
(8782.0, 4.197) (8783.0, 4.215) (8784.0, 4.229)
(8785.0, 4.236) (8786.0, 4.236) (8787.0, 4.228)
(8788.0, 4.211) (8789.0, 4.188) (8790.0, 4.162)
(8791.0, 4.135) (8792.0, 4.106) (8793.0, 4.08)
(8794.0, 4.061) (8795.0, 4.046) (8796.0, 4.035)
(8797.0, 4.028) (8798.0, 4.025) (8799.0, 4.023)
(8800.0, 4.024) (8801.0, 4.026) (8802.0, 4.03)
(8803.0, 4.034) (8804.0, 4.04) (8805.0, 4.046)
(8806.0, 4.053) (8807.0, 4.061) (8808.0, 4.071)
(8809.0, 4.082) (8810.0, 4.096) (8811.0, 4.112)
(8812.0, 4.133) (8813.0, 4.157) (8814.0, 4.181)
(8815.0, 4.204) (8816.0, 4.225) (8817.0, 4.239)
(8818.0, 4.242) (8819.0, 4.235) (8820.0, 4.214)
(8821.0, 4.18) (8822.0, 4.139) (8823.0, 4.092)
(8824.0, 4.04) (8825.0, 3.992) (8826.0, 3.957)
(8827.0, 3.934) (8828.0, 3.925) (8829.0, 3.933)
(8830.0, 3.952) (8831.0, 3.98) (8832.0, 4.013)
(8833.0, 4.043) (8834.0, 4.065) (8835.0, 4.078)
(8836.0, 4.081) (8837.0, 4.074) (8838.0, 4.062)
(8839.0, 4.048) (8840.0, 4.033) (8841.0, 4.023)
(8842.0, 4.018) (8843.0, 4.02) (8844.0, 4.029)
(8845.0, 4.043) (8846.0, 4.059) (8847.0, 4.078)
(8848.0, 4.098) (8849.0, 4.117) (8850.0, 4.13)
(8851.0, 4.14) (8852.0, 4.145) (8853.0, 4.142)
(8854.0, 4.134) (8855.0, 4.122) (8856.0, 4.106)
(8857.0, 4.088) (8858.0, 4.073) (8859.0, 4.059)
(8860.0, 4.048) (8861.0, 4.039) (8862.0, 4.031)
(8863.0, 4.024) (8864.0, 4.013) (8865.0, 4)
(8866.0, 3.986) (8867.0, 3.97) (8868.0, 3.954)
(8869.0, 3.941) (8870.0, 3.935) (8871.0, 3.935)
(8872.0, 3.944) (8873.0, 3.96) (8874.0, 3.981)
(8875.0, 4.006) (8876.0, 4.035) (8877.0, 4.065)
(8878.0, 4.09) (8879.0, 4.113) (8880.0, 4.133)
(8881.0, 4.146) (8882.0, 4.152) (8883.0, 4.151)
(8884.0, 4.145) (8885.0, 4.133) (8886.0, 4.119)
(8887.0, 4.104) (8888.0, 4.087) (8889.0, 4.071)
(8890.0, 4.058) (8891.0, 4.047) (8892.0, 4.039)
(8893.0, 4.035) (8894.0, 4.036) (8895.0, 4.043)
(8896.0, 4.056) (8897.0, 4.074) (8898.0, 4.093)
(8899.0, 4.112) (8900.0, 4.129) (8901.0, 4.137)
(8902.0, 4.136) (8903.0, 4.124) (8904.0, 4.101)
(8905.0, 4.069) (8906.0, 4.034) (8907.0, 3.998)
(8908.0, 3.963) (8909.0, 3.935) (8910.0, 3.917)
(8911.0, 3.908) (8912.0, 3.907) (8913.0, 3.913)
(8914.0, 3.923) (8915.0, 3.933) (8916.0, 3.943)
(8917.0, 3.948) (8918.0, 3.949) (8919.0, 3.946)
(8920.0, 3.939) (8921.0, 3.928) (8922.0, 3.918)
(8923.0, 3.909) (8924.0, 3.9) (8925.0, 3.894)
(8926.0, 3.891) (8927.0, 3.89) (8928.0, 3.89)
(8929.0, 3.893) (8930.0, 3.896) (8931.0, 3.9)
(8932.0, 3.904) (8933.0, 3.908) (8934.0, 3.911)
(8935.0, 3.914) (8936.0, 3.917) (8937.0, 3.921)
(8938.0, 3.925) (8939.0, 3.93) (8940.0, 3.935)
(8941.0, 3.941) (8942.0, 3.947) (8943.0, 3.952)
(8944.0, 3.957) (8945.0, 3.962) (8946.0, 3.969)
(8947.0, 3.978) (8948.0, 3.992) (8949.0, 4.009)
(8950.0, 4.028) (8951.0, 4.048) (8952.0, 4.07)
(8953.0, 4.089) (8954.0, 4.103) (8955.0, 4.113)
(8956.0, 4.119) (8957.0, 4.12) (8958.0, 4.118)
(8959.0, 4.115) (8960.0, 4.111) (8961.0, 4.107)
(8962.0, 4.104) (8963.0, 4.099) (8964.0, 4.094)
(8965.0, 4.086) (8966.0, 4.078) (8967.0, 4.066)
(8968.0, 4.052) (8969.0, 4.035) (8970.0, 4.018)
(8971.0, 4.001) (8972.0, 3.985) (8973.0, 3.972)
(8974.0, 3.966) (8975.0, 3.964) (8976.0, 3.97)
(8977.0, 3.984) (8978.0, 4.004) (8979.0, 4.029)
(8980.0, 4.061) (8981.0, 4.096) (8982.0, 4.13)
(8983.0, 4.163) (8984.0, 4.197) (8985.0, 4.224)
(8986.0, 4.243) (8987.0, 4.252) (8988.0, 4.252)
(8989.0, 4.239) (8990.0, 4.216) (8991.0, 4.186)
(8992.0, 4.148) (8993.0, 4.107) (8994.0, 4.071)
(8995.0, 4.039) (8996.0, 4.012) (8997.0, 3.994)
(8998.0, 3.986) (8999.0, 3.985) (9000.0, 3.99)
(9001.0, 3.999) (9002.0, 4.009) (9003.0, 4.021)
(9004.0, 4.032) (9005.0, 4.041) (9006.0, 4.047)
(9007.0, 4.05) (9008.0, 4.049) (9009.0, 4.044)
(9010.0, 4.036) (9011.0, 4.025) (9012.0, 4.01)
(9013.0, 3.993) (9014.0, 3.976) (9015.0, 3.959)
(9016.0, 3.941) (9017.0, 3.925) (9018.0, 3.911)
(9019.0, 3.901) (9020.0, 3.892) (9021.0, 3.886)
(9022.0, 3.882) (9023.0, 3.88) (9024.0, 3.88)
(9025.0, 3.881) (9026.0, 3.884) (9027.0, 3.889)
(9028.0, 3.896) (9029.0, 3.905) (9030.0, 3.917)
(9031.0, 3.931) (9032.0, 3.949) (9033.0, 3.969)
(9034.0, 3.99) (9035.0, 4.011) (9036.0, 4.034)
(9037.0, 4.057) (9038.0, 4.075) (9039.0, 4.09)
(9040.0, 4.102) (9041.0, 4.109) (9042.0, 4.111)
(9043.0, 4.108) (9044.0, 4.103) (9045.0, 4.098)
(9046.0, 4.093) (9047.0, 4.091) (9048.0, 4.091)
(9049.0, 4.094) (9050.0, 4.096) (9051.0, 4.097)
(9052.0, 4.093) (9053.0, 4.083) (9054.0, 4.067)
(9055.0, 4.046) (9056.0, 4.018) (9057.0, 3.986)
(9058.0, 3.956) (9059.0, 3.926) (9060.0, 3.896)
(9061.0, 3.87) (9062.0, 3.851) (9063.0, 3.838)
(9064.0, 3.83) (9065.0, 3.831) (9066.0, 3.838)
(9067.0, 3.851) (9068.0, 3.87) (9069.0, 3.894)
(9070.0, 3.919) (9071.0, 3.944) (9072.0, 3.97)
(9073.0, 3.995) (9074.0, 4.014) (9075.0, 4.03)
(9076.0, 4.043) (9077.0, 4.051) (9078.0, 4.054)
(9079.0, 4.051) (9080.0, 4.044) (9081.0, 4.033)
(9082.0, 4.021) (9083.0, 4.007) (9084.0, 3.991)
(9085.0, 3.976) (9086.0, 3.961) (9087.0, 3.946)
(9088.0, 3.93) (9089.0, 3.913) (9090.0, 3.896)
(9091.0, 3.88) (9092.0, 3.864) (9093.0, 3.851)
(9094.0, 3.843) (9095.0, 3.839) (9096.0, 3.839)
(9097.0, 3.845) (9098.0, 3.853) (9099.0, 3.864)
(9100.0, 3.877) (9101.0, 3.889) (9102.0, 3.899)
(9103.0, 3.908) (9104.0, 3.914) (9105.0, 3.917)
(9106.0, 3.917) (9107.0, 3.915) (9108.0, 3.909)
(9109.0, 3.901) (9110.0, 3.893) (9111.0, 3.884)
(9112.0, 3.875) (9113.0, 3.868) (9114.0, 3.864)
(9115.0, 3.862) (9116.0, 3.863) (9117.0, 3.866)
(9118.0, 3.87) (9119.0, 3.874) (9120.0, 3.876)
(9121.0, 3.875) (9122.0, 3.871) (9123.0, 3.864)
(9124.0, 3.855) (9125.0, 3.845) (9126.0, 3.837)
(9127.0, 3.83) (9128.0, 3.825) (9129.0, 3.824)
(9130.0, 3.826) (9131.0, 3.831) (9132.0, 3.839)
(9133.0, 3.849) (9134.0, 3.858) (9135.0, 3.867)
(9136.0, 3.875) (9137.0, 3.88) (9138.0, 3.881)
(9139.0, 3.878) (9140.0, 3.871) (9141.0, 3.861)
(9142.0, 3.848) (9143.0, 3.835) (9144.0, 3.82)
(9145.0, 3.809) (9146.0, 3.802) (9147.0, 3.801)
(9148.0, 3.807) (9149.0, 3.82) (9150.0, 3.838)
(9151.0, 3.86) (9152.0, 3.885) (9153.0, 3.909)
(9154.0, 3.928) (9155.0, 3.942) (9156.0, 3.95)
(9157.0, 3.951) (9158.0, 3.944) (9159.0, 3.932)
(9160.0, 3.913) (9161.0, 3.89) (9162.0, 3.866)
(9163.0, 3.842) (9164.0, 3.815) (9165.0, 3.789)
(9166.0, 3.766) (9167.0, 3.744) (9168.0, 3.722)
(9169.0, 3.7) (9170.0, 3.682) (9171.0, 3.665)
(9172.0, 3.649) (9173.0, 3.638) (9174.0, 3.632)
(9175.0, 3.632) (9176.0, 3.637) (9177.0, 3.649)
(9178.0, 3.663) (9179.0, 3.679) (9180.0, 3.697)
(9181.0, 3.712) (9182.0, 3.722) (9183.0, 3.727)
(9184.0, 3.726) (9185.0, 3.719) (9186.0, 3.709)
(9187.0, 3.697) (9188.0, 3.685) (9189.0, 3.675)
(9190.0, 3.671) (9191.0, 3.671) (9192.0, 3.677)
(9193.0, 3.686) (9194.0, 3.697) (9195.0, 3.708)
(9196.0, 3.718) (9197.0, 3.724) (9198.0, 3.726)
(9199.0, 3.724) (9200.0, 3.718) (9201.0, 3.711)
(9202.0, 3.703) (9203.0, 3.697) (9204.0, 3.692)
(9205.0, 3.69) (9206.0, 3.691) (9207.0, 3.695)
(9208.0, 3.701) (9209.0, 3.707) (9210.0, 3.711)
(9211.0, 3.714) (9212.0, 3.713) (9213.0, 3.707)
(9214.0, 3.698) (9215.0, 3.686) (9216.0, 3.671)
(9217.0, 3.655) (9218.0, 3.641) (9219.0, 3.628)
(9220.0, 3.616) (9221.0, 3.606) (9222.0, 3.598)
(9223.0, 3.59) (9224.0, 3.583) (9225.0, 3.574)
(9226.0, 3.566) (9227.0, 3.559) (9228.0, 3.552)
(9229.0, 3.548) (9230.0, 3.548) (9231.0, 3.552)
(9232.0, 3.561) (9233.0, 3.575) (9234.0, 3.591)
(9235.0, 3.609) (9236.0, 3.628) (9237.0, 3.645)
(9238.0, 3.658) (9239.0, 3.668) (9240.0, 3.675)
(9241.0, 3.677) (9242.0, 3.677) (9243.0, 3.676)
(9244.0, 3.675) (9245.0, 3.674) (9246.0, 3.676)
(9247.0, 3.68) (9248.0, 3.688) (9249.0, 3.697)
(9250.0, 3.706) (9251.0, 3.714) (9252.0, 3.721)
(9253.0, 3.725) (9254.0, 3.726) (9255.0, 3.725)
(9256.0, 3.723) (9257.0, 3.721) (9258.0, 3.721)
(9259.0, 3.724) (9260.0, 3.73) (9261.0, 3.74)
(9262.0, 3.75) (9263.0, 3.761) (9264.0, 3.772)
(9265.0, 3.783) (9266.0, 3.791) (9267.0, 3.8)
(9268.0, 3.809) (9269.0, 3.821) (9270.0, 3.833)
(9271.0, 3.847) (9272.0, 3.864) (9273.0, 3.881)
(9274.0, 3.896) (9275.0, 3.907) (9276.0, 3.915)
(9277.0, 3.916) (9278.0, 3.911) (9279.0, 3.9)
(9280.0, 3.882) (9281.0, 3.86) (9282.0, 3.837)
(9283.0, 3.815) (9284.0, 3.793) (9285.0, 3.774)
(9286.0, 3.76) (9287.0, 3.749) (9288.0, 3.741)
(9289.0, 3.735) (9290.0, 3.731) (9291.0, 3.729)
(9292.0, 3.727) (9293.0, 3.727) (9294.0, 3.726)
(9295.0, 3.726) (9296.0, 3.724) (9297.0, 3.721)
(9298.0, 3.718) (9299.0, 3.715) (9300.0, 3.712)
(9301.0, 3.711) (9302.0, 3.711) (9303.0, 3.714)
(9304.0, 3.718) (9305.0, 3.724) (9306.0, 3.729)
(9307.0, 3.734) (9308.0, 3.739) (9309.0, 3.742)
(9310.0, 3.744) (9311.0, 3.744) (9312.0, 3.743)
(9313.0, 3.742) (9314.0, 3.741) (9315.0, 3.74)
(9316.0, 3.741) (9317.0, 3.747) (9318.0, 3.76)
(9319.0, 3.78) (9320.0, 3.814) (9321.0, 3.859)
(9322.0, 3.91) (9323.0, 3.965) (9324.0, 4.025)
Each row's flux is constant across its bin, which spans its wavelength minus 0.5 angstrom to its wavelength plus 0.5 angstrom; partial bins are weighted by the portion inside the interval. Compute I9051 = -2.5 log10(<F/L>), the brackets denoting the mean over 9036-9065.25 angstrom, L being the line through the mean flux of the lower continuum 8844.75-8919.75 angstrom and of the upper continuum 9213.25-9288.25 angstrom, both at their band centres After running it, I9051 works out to -0.04 mag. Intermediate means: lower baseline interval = 4.04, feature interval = 4.03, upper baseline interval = 3.72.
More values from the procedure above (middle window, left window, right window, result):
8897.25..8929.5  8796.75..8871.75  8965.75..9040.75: 0.019 mag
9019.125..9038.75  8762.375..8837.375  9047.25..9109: 0.010 mag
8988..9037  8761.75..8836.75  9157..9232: -0.029 mag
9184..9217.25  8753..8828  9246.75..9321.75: 0.038 mag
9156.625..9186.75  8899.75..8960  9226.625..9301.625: 0.016 mag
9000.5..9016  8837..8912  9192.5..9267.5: -0.029 mag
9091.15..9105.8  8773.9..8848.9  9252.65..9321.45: 0.007 mag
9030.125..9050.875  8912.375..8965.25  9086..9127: -0.038 mag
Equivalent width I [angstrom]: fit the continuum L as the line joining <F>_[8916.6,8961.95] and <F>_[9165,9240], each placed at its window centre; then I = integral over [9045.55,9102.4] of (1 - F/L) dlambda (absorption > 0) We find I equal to -2.1 angstrom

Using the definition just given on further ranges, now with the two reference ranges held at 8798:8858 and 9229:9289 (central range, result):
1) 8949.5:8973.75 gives -0.6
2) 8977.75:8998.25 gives -0.9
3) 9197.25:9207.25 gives 0.2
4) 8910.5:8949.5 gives 0.7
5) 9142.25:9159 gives -0.2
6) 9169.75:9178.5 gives 0.4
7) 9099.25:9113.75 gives -0.1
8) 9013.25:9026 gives 0.1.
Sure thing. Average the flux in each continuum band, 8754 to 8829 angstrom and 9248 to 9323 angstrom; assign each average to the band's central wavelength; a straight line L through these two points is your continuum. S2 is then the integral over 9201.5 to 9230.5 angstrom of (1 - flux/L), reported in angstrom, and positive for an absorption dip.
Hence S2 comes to 1.34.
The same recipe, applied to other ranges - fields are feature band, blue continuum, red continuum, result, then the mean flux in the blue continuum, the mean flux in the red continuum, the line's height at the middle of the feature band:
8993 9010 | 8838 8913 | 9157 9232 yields -0.5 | 4.05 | 3.69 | 3.91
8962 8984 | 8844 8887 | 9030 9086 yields -0.1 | 4.06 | 4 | 4.03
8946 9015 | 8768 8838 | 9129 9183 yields -2.0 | 4.1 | 3.81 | 3.95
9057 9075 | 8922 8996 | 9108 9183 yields 0.0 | 4.03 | 3.82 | 3.91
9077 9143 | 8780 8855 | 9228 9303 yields -0.5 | 4.09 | 3.74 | 3.86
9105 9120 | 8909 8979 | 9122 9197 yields -0.2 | 3.98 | 3.79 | 3.83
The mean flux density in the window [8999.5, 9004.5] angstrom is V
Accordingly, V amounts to 4.01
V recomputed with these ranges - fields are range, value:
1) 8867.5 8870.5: 3.94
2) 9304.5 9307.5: 3.73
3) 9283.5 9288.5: 3.76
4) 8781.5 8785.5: 4.22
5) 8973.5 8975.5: 3.96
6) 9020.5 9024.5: 3.88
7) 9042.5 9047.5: 4.1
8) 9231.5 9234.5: 3.58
